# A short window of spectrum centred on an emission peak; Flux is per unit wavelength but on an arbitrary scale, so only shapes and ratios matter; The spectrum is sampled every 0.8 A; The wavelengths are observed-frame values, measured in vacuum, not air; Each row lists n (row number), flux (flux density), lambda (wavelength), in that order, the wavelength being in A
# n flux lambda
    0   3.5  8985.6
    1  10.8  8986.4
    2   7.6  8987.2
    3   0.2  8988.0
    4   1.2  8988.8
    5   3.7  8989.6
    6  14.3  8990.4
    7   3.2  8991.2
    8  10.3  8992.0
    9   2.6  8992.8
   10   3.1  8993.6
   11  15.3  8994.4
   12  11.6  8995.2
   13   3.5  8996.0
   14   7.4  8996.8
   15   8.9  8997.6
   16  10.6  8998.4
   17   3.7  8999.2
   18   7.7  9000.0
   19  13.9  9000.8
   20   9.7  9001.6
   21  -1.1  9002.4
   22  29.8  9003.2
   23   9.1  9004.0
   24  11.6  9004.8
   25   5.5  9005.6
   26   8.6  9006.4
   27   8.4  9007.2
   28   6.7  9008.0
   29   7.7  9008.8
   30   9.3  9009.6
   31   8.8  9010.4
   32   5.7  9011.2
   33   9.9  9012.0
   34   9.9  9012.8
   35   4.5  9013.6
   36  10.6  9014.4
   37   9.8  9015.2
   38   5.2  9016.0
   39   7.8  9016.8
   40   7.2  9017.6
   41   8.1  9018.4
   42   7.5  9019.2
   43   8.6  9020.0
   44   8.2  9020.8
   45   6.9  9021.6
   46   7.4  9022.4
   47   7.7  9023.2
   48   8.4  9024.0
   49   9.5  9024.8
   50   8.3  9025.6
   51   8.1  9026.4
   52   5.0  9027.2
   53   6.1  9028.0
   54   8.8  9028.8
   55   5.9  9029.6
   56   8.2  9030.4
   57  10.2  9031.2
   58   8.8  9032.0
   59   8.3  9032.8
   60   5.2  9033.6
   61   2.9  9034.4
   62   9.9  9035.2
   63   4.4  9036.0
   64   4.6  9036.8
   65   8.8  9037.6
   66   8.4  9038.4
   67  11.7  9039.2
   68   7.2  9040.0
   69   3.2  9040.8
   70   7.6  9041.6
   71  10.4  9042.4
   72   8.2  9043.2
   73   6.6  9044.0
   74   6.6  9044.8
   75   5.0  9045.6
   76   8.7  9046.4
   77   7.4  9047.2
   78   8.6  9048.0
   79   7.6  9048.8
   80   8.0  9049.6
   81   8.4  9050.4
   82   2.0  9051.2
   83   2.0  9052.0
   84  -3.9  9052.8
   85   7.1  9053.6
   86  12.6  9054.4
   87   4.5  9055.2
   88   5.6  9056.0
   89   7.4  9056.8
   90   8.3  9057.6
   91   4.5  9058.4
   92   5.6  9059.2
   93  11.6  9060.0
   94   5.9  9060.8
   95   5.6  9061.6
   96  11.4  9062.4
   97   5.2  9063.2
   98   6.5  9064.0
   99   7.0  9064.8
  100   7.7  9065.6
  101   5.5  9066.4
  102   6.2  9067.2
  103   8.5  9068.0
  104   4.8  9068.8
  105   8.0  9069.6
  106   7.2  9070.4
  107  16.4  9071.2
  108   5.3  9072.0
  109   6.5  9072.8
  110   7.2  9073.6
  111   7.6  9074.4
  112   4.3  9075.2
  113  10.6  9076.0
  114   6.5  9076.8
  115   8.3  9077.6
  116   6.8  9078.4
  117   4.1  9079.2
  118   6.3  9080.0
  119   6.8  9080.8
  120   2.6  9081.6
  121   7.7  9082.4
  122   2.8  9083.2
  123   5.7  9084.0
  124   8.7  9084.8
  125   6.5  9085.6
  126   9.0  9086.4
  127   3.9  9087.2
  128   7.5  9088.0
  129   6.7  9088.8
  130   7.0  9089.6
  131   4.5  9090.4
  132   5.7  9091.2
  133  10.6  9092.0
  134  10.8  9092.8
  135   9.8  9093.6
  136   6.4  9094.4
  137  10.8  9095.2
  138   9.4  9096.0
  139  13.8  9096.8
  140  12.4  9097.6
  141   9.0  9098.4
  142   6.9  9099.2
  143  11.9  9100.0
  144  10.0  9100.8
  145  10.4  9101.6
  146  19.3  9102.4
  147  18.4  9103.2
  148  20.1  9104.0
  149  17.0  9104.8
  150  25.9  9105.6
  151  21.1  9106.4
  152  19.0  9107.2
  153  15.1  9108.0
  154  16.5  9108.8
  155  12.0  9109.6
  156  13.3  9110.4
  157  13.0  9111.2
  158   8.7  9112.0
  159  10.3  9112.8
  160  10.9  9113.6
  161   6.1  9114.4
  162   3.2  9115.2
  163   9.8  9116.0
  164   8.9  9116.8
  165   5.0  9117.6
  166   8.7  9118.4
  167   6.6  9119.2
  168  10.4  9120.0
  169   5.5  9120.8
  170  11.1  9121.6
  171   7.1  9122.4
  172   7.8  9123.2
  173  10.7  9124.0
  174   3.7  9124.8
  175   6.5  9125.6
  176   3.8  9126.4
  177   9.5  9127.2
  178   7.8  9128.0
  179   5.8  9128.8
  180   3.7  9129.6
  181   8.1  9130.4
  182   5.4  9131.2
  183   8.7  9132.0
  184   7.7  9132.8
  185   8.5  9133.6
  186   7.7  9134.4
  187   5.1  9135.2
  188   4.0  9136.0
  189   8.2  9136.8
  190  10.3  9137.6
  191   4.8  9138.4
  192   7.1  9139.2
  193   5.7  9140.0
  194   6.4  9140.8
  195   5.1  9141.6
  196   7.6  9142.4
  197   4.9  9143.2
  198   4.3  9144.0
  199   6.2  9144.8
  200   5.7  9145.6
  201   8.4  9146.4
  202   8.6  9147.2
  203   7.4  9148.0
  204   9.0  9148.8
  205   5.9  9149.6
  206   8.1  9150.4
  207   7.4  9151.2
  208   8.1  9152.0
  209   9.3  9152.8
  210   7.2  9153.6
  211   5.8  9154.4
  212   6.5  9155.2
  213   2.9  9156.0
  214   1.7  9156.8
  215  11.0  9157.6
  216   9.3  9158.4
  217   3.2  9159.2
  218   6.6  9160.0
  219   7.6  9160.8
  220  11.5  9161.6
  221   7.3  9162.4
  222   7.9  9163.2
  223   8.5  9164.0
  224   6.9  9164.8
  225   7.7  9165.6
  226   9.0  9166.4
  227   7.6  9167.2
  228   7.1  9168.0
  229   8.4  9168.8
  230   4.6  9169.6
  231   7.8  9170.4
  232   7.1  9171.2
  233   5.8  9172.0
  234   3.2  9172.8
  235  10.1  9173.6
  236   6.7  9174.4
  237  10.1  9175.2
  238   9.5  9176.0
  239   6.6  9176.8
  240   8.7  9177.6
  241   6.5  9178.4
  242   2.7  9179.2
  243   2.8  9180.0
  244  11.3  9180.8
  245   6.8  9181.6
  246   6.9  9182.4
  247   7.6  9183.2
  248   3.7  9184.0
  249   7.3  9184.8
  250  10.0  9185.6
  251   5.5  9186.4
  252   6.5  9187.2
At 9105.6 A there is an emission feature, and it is H-beta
